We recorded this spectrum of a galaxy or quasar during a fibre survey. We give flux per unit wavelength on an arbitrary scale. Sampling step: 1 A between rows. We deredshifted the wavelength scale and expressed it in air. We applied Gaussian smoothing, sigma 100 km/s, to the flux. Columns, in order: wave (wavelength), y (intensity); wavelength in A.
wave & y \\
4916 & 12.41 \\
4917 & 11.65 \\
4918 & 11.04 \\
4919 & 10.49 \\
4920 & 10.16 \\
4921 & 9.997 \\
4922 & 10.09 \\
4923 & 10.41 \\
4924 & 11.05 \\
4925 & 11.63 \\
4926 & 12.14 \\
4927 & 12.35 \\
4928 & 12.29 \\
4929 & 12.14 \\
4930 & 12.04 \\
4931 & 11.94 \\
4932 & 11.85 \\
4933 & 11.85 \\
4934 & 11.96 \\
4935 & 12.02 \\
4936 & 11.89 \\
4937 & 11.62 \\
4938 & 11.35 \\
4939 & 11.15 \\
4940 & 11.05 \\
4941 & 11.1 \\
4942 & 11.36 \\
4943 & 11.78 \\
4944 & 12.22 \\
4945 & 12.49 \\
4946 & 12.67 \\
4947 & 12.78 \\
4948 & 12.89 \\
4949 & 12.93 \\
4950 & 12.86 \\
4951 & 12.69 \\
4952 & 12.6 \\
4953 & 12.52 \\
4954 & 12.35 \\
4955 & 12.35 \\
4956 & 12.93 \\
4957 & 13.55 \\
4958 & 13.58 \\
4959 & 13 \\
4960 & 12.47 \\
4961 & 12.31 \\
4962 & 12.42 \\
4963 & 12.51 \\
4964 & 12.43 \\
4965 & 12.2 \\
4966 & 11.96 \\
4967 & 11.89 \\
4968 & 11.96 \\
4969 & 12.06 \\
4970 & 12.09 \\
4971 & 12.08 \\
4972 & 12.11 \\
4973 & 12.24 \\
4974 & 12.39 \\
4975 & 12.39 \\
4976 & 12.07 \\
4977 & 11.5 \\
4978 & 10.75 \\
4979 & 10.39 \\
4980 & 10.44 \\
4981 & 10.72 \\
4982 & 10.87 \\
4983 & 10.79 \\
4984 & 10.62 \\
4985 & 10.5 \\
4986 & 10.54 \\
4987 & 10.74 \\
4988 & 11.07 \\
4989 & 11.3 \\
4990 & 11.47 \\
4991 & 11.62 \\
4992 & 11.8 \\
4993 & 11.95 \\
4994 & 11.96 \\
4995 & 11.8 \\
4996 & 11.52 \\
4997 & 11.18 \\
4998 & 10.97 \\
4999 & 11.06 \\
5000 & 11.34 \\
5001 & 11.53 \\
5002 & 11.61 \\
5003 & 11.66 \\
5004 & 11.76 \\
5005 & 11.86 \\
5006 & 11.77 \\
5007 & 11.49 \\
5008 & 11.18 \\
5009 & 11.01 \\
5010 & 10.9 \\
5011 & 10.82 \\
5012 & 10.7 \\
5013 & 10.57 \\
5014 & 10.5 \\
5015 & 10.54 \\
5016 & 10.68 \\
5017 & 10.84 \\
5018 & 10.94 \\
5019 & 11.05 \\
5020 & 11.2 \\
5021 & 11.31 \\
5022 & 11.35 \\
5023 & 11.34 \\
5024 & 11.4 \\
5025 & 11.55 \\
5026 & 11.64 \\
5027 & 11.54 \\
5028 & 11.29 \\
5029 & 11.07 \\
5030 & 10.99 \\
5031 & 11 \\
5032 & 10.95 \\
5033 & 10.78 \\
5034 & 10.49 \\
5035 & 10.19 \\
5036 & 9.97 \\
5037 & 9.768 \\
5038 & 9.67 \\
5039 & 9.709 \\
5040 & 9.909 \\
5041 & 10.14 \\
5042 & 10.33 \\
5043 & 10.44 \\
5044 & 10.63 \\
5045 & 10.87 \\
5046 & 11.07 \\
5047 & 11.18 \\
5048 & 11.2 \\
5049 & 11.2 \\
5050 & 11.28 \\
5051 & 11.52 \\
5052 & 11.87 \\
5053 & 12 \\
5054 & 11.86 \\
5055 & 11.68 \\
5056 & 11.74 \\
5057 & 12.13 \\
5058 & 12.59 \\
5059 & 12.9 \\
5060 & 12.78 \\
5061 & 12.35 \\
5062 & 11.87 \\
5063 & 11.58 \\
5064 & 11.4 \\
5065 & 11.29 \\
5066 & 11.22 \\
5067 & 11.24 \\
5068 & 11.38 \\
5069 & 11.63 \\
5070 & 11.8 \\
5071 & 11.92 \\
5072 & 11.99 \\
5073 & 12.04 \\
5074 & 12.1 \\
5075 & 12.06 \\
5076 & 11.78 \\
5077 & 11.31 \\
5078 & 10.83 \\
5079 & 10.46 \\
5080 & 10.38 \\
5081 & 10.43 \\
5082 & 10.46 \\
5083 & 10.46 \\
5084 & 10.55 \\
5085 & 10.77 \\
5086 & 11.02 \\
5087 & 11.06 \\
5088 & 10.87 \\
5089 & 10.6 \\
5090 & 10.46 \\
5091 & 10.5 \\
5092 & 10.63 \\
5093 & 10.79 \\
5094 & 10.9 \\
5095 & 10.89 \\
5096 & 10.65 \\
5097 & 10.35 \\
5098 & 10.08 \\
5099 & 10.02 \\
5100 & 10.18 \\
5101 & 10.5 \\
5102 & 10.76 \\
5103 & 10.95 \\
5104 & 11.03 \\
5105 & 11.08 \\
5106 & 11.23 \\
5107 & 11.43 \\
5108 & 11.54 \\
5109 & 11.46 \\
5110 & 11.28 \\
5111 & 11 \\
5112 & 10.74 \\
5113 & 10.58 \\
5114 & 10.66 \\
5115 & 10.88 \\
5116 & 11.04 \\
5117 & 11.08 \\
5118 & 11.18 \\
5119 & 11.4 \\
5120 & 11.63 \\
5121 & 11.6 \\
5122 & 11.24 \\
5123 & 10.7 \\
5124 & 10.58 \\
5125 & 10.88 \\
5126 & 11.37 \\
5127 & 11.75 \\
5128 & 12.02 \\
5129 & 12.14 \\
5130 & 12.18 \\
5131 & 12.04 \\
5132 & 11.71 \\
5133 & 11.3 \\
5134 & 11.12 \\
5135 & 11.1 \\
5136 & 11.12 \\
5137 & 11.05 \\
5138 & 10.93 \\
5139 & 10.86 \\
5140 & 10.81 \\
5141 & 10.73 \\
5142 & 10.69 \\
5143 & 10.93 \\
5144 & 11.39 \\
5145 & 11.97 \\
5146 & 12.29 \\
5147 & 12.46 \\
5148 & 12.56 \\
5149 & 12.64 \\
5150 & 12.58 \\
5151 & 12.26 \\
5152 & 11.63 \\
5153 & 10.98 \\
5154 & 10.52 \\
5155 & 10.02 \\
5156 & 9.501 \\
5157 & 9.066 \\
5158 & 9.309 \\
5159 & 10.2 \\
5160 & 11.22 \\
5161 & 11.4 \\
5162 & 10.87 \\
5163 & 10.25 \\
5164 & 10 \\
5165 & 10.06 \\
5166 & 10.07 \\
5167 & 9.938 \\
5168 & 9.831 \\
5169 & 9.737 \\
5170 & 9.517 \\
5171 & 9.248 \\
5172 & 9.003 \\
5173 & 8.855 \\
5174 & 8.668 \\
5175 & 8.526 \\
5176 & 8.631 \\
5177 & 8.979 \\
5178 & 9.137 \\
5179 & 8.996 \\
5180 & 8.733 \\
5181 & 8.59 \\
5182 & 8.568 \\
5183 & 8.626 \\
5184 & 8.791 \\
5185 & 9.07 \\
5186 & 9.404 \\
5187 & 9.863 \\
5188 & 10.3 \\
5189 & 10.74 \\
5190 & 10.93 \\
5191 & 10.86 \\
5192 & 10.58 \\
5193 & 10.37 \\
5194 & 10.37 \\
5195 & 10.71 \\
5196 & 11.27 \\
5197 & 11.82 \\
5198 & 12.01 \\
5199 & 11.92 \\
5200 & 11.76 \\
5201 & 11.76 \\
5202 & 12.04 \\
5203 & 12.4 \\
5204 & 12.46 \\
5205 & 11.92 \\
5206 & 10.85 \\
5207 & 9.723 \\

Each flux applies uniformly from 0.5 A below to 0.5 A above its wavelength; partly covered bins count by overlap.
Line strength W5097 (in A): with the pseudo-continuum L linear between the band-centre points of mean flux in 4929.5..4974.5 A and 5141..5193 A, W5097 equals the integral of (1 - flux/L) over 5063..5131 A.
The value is -1.5 A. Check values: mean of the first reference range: 12.2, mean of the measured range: 11.1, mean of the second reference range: 10.2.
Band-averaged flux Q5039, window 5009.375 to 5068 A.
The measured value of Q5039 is 11.1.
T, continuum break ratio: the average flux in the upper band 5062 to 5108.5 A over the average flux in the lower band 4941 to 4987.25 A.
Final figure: 0.9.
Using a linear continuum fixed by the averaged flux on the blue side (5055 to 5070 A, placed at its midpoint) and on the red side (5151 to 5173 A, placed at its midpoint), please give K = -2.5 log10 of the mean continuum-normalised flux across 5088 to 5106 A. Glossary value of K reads 0.06 mag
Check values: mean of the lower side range 11.9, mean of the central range 10.6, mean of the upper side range 10.1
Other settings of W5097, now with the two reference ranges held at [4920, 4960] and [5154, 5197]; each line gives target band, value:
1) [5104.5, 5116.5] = -0.8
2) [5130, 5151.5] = -3.1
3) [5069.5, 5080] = -0.8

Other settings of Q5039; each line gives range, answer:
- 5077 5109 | 10.7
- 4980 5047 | 11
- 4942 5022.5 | 11.7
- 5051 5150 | 11.3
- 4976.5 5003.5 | 11.2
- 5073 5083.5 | 11.1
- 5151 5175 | 10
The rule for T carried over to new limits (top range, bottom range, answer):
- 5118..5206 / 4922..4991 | 0.90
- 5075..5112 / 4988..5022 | 0.96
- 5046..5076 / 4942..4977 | 0.95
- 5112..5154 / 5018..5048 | 1.06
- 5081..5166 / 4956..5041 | 0.97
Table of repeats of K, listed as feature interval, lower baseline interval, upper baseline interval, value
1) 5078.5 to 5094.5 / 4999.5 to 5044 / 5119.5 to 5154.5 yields 0.059 mag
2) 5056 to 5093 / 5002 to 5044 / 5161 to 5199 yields -0.080 mag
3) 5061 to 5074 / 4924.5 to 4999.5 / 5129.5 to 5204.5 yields -0.043 mag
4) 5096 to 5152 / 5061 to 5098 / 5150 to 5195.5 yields -0.075 mag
